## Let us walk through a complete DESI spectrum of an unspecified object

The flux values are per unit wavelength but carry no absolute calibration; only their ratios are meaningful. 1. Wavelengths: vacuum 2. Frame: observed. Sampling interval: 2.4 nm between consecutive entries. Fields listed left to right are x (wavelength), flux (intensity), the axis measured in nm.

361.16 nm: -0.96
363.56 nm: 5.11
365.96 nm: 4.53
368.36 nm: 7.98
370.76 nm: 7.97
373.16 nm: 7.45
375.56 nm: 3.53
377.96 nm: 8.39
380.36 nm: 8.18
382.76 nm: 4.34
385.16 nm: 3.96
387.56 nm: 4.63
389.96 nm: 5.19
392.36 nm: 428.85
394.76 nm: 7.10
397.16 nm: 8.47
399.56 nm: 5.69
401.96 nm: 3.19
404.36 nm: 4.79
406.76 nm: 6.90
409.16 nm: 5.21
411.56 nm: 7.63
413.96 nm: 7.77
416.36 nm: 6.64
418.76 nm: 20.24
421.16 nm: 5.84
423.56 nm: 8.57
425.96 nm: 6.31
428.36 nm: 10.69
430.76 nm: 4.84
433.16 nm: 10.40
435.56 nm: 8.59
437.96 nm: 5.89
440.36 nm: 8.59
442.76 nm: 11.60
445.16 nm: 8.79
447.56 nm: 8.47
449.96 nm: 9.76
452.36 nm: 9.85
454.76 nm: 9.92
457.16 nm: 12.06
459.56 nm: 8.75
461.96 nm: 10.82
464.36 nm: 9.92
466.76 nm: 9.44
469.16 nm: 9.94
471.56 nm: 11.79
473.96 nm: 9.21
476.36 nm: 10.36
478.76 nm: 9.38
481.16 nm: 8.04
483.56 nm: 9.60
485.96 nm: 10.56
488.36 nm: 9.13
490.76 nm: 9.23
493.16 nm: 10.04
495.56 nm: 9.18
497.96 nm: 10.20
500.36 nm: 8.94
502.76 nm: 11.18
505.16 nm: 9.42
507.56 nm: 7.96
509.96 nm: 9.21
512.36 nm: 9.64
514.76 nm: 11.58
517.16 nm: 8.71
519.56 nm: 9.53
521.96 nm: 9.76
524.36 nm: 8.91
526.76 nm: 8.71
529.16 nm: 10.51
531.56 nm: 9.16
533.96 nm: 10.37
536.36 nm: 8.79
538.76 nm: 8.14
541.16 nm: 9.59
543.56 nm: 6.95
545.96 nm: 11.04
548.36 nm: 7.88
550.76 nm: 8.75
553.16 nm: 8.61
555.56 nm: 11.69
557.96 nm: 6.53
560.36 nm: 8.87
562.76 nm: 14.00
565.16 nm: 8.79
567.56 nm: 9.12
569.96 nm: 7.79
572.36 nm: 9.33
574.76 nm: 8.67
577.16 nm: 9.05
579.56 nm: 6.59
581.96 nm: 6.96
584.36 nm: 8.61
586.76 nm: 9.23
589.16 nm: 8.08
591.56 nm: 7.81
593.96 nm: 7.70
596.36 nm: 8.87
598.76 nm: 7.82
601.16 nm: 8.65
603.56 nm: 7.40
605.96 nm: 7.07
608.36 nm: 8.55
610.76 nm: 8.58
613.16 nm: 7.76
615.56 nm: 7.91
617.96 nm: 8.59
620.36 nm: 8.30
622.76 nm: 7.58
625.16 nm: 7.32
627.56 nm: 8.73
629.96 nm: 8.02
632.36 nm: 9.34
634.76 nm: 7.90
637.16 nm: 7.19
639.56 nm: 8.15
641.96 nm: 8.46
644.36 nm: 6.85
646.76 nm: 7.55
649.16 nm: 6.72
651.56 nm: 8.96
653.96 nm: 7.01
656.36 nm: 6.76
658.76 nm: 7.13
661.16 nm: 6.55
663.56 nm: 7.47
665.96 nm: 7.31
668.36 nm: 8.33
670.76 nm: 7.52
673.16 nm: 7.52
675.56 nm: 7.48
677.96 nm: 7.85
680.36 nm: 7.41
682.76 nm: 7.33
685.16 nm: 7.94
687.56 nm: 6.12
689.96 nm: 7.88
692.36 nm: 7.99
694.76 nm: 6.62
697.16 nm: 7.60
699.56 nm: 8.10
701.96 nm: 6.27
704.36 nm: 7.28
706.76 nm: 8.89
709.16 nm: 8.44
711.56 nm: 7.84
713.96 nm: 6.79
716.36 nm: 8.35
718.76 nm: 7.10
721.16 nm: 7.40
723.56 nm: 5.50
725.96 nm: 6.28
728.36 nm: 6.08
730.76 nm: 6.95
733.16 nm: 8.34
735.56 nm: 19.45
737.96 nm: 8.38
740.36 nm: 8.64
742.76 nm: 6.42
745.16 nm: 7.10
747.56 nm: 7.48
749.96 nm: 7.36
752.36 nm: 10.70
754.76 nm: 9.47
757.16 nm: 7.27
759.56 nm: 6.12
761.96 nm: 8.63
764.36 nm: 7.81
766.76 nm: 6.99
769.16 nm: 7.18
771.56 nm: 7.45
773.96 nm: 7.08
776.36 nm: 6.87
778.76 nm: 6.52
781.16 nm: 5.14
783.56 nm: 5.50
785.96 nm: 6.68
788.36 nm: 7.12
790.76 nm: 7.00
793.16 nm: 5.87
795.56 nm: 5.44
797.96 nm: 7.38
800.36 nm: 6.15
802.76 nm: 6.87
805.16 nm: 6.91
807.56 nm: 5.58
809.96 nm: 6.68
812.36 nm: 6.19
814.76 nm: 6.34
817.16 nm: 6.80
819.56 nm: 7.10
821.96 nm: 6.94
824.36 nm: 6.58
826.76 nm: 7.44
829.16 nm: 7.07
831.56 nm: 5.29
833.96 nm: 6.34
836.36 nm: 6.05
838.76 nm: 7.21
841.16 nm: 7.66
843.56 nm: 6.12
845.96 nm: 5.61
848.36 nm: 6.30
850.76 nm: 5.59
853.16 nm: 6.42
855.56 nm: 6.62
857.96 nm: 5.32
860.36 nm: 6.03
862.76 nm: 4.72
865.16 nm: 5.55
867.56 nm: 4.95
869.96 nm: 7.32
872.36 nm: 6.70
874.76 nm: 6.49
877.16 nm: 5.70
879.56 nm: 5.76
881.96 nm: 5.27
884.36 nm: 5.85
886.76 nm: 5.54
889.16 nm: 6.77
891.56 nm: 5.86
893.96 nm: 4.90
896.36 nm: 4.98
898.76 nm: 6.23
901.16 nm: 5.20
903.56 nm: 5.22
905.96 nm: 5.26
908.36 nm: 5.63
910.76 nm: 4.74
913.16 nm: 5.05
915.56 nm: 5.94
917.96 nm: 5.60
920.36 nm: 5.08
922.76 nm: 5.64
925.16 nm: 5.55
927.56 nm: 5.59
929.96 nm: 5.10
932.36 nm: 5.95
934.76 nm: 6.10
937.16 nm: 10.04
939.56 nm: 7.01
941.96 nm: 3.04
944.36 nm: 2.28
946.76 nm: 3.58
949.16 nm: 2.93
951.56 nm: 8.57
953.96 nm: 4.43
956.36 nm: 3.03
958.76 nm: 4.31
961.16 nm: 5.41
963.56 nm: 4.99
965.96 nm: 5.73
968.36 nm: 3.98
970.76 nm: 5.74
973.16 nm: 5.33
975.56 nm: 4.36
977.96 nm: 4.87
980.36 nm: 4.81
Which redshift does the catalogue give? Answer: 0.12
